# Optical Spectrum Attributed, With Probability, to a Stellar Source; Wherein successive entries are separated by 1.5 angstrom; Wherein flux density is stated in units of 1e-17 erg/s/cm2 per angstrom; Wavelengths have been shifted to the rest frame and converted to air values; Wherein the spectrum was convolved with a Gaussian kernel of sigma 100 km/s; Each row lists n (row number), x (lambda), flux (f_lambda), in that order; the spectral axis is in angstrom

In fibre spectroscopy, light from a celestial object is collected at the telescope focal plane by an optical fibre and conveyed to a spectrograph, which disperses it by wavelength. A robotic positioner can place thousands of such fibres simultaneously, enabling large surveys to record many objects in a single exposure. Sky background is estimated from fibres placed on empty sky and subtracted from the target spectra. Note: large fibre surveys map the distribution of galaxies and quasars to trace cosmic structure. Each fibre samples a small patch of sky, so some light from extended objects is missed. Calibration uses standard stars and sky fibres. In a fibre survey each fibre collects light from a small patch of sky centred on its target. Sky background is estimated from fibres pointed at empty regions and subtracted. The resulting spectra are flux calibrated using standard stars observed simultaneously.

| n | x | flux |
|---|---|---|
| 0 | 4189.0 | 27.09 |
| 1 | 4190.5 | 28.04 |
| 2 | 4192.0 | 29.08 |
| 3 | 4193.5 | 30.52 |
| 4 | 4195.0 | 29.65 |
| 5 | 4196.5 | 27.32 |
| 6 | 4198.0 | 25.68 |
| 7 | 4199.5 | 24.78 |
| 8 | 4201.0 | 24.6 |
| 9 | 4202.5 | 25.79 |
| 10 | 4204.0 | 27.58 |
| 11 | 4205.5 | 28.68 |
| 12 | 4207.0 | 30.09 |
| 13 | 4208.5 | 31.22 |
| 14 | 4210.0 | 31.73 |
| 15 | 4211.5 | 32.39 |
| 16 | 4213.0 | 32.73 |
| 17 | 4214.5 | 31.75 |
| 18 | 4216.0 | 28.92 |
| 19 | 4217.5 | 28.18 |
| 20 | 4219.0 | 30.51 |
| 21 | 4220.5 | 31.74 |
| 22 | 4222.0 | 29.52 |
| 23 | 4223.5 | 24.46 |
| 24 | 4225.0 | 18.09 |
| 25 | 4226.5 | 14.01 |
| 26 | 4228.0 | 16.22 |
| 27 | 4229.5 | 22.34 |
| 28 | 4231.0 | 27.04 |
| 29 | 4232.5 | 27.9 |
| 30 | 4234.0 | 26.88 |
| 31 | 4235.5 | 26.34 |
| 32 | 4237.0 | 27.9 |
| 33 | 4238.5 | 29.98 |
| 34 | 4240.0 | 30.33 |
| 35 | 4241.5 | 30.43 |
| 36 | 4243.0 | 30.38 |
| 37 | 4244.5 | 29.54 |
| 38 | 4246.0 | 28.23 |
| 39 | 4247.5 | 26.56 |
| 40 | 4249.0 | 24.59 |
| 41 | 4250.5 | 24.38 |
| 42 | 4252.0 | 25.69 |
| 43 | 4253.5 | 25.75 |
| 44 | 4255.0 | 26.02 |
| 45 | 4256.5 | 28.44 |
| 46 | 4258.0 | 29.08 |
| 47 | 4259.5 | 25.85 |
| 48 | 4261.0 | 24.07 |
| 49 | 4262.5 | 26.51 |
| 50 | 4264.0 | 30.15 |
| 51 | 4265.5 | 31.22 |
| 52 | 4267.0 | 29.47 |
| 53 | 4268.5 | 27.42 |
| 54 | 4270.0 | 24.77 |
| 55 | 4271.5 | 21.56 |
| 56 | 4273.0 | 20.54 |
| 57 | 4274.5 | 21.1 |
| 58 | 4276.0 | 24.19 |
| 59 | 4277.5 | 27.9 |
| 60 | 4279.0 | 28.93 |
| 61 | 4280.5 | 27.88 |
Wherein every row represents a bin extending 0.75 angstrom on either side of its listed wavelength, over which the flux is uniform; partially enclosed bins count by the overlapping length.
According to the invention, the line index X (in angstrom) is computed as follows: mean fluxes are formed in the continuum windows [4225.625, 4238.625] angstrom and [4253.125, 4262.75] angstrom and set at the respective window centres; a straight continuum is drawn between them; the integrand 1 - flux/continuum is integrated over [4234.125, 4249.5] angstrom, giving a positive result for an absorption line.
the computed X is -2.2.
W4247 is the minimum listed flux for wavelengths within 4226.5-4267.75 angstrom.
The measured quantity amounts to 14.01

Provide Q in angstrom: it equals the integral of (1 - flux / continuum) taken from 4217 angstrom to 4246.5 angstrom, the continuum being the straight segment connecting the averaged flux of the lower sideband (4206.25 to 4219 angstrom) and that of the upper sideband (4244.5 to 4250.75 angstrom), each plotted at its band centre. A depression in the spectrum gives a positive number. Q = 2.0 angstrom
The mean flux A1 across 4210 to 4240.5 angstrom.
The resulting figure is 27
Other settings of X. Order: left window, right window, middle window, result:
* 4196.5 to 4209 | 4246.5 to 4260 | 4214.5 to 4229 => 1.0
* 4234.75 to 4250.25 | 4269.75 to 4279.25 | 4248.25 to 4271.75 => -0.8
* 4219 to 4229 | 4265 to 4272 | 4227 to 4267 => -3.1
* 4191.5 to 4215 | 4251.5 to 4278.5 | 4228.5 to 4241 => 0.1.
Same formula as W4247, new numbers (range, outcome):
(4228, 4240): 16.22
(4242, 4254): 24.38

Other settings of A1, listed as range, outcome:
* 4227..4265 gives 26.8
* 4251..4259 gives 26.9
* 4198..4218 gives 29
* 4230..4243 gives 28.4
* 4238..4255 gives 27.7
